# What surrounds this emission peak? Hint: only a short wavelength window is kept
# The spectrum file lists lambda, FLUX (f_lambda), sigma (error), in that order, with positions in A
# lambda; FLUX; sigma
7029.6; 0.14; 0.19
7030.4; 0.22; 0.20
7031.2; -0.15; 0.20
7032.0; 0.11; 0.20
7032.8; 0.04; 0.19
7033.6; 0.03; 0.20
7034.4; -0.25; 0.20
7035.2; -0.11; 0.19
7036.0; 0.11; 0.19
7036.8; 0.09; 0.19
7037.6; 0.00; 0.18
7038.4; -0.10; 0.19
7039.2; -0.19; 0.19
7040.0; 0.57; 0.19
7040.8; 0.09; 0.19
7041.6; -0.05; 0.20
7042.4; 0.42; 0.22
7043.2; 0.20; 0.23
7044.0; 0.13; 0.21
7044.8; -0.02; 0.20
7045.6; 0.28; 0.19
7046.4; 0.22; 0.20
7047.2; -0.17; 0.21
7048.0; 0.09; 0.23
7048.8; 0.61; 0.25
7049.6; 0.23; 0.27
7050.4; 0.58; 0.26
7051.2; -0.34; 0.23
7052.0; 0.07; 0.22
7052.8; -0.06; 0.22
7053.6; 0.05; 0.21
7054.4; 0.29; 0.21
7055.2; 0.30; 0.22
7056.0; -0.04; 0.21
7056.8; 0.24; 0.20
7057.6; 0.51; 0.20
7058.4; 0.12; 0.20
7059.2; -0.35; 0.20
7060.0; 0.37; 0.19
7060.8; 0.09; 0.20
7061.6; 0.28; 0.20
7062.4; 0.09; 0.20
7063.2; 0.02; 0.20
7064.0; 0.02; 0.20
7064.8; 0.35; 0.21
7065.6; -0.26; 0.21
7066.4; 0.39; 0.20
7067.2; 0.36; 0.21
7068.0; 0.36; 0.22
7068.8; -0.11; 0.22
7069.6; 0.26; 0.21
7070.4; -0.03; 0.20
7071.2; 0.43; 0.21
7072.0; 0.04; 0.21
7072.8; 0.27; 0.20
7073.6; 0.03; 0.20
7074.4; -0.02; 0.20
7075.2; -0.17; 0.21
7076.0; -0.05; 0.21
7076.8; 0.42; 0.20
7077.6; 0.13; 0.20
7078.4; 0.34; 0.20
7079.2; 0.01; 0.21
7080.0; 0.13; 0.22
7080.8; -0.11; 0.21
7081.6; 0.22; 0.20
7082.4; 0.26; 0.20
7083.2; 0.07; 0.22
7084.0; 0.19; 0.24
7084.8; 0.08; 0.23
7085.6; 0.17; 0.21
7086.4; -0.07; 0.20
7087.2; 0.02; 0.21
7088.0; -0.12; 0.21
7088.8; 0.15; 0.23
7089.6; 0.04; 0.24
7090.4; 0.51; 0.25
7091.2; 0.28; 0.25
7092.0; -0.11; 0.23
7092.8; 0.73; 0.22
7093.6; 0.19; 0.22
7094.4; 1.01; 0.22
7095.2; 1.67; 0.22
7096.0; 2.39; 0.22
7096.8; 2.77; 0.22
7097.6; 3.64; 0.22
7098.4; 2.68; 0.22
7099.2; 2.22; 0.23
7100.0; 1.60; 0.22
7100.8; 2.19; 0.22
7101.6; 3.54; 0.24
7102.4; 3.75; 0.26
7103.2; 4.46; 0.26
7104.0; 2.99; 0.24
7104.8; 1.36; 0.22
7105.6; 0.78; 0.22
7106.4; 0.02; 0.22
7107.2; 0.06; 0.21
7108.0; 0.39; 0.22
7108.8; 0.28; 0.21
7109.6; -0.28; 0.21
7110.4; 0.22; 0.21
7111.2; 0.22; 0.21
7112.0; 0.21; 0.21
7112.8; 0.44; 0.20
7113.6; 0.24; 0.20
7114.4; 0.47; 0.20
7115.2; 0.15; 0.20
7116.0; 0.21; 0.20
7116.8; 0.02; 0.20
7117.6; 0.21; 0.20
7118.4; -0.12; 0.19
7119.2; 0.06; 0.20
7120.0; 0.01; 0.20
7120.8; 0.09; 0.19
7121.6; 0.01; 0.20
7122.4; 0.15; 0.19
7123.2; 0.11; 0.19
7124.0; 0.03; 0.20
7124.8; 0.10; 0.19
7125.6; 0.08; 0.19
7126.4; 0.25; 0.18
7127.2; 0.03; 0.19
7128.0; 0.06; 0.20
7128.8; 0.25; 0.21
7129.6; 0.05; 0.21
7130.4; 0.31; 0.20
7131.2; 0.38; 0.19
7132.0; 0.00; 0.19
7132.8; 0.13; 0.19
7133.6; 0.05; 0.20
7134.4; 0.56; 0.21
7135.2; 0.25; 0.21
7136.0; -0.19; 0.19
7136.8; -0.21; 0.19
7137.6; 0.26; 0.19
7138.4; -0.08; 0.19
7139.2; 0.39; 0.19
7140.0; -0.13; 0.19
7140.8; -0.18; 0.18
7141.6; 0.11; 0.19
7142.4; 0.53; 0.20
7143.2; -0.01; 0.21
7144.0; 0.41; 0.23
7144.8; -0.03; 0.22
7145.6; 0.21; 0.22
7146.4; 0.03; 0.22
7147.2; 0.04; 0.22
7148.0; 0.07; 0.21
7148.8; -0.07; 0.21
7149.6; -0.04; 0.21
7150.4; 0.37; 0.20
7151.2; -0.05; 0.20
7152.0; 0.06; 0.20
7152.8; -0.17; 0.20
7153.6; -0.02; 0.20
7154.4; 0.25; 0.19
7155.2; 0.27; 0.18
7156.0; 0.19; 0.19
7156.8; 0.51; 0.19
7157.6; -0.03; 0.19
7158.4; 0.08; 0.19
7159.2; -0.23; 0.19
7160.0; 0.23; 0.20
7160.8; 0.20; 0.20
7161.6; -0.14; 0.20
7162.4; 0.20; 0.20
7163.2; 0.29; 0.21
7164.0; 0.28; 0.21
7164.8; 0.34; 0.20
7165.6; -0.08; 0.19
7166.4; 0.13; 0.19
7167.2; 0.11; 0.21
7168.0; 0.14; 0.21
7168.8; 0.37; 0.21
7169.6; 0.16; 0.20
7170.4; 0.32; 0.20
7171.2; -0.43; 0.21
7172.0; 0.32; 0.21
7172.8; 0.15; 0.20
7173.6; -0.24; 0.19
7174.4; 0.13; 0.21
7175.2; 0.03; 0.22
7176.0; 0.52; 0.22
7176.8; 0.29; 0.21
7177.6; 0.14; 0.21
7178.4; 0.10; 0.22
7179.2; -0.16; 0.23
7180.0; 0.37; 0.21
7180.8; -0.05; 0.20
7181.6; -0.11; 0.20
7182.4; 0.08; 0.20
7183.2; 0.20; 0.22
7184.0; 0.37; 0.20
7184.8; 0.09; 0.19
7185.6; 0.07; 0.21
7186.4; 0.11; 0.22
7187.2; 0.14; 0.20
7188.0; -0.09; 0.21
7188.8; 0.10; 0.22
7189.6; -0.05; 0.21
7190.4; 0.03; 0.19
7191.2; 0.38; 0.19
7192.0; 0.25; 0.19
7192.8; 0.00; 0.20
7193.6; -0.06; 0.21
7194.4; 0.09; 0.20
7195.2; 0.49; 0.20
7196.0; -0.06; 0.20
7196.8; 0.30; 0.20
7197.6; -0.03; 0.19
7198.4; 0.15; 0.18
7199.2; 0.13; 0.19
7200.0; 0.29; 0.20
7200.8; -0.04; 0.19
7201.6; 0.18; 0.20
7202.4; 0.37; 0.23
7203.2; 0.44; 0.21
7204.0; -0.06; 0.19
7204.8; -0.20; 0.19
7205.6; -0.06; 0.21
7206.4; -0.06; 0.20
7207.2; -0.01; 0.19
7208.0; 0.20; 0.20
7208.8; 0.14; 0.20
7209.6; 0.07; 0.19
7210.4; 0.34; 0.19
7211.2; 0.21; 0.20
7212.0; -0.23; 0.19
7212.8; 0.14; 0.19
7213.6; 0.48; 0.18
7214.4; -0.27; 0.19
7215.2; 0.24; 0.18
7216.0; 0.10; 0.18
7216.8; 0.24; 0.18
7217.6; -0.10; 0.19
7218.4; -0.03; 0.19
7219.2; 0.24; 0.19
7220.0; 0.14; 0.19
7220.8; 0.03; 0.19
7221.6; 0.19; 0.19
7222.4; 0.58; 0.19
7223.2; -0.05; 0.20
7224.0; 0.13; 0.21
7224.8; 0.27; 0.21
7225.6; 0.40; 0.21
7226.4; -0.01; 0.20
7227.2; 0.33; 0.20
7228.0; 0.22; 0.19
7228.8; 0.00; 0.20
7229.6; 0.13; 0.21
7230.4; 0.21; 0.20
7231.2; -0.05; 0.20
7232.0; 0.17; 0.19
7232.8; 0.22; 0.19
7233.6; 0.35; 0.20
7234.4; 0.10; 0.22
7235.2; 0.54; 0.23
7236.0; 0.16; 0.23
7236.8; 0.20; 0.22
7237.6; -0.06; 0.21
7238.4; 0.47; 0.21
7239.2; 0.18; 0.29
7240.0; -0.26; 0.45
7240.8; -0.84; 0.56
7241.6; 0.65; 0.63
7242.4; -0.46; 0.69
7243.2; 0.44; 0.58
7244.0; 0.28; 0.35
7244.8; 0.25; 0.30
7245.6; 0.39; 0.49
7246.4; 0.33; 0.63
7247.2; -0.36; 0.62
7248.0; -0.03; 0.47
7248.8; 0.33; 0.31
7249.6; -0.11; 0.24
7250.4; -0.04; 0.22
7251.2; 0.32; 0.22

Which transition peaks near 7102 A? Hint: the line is [O II]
